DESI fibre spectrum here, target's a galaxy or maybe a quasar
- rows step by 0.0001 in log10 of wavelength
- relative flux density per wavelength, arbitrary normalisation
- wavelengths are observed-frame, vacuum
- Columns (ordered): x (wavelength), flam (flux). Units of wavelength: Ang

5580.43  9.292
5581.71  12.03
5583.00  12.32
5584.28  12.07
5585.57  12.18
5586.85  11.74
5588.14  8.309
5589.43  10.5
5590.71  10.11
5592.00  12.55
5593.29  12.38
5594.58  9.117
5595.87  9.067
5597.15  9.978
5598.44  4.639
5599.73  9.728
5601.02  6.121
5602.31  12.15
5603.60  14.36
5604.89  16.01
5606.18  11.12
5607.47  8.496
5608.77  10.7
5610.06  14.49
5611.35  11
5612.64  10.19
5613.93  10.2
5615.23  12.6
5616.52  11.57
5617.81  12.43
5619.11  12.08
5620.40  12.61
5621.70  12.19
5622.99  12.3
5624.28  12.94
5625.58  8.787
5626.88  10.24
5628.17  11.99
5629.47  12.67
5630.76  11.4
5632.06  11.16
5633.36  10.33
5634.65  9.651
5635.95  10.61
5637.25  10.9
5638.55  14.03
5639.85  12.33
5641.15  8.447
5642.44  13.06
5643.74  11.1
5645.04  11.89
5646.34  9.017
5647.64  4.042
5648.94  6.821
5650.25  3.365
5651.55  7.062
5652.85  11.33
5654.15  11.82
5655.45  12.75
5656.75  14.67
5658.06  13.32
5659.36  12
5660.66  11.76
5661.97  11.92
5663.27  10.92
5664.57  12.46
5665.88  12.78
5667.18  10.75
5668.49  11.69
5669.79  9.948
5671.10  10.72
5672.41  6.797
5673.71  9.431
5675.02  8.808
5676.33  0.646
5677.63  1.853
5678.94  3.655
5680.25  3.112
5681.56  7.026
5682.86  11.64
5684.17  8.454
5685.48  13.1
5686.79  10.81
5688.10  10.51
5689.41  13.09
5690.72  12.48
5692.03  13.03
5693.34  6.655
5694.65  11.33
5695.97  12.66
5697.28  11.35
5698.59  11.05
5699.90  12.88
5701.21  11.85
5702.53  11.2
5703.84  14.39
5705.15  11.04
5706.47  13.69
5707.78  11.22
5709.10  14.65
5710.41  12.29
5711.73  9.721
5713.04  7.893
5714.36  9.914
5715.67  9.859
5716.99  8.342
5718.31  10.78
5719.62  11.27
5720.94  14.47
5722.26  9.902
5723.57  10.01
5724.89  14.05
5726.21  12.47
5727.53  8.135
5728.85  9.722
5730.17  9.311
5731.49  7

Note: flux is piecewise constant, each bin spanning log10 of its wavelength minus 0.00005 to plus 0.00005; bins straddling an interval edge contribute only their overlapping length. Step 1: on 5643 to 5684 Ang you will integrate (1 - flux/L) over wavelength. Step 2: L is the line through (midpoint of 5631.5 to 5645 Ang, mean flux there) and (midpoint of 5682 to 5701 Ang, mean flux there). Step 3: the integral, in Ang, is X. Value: 7.5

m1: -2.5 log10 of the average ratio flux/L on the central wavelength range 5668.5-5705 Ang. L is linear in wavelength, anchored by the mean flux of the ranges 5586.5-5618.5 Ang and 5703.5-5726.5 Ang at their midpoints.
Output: 0.17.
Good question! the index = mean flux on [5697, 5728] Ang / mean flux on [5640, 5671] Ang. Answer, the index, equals 1.07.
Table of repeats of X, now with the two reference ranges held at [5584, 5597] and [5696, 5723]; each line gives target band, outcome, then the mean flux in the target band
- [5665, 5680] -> 4.48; 7.85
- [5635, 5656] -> 2.20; 9.89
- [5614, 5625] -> -1.31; 12.2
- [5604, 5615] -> -0.80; 11.6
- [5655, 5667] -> -1.40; 12.4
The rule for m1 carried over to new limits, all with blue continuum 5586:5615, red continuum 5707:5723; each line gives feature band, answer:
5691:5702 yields -0.05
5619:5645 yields -0.07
